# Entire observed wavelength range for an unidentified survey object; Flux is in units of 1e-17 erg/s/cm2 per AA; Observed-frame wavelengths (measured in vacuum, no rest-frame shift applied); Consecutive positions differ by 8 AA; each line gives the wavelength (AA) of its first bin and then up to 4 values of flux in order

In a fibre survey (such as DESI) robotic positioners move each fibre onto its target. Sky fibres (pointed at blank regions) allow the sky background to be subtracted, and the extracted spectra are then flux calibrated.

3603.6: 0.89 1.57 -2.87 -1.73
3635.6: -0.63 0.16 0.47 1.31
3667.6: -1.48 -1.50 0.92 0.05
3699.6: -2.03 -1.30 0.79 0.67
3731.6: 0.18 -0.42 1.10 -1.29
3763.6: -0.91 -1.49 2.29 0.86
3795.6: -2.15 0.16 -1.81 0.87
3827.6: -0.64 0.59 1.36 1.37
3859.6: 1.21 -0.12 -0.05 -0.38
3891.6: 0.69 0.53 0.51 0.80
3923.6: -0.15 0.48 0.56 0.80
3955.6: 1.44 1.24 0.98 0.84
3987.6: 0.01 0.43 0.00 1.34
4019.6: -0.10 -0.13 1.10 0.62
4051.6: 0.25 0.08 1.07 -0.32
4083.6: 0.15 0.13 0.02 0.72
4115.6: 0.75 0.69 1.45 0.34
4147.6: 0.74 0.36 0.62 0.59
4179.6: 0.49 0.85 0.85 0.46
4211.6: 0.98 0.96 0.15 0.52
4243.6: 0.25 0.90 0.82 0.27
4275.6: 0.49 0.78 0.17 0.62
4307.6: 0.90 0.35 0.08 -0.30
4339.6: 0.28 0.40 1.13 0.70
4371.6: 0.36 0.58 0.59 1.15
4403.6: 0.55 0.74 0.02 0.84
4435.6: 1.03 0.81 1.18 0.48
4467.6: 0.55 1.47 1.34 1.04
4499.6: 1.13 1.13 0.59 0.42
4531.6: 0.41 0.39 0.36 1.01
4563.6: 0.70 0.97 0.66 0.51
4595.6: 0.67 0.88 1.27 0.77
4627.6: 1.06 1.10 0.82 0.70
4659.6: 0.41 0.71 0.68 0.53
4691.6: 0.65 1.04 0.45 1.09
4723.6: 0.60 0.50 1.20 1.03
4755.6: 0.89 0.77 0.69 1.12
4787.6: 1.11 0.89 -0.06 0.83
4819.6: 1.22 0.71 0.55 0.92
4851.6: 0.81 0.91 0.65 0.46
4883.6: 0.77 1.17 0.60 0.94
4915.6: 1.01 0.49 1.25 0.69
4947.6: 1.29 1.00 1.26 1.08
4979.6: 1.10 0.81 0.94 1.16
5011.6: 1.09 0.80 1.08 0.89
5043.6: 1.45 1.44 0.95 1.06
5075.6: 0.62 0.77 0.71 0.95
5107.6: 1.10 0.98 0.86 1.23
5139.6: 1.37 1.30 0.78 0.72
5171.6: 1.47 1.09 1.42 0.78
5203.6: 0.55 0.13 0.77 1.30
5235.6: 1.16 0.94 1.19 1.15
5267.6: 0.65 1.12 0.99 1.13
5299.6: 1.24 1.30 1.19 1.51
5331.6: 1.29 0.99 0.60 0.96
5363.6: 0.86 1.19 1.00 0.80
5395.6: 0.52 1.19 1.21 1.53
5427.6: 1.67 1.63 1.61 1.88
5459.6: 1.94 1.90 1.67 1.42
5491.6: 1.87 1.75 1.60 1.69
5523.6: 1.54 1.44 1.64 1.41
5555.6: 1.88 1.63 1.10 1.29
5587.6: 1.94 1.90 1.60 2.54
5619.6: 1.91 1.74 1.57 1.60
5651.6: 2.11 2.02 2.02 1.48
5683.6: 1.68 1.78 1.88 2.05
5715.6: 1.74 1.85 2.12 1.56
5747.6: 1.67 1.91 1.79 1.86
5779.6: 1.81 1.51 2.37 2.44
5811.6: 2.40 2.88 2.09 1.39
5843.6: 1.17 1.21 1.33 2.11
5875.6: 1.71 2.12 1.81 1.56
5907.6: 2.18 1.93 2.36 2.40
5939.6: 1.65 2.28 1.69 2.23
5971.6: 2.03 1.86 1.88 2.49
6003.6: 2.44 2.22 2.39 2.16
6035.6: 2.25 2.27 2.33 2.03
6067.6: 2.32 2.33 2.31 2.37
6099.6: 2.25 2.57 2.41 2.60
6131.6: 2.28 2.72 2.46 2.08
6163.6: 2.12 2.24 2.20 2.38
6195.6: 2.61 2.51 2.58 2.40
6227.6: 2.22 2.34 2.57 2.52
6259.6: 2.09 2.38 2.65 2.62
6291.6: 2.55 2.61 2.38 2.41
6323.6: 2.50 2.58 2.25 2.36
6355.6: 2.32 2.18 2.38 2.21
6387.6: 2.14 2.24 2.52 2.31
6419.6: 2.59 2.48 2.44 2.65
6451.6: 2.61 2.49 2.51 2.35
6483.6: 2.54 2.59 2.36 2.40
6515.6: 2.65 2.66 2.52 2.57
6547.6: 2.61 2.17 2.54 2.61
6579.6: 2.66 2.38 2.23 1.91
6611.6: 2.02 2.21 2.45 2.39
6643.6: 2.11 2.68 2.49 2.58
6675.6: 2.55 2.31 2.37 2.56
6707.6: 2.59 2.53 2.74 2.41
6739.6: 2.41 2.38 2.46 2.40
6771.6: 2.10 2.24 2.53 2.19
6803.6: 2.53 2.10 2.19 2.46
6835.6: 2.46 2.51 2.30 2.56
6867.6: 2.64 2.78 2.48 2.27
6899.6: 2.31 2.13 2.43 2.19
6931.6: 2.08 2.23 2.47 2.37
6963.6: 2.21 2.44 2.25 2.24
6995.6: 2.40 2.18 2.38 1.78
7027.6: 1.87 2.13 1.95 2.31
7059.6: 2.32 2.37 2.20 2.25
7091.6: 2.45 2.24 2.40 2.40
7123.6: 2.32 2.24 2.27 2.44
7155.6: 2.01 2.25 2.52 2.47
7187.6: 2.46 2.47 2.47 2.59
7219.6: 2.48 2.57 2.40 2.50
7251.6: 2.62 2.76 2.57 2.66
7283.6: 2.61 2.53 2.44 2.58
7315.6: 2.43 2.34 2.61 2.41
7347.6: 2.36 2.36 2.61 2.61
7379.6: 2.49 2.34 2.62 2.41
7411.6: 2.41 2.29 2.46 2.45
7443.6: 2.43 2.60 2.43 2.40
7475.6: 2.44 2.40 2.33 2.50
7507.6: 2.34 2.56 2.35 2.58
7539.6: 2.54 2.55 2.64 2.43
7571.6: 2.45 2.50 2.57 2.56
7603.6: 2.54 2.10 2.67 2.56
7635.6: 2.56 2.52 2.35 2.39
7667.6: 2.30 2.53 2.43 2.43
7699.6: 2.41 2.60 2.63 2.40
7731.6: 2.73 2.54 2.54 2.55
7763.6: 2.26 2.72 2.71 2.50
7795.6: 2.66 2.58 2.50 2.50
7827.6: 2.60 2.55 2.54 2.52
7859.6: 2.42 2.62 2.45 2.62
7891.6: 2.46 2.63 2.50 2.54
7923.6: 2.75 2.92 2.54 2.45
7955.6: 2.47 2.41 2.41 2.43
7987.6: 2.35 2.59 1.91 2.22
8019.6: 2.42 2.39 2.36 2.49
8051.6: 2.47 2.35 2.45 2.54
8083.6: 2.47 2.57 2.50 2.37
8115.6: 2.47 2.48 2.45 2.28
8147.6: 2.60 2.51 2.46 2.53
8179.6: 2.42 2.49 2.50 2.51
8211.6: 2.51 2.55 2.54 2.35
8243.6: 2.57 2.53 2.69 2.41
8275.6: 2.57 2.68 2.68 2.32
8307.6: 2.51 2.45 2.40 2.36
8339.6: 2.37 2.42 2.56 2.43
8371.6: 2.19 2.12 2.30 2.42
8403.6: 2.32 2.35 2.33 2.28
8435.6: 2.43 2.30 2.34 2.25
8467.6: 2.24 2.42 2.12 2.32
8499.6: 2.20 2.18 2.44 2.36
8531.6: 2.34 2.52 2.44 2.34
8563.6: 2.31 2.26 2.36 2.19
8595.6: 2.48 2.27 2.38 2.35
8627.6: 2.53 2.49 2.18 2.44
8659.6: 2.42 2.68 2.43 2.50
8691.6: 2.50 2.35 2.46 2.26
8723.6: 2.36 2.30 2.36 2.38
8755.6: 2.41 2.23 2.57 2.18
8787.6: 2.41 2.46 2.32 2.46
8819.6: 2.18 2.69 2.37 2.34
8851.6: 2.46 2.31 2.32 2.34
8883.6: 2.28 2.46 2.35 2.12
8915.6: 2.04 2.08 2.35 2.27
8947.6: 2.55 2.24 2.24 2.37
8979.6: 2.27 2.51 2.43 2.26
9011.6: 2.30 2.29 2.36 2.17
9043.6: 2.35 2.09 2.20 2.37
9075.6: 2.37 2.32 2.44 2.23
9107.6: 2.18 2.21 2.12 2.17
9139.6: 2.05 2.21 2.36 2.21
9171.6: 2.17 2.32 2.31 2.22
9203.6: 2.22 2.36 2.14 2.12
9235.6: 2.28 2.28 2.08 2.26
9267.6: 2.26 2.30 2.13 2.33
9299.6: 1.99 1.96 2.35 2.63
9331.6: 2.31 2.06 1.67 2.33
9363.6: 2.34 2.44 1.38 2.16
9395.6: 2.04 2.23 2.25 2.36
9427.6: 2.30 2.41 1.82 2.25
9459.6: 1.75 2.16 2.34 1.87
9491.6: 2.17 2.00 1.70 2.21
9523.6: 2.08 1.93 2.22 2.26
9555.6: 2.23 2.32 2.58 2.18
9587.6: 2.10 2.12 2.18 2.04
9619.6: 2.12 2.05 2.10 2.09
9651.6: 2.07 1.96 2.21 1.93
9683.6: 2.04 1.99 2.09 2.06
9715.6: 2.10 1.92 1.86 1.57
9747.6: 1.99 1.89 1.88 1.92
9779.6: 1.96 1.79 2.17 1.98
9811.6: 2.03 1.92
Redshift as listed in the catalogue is 0.36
